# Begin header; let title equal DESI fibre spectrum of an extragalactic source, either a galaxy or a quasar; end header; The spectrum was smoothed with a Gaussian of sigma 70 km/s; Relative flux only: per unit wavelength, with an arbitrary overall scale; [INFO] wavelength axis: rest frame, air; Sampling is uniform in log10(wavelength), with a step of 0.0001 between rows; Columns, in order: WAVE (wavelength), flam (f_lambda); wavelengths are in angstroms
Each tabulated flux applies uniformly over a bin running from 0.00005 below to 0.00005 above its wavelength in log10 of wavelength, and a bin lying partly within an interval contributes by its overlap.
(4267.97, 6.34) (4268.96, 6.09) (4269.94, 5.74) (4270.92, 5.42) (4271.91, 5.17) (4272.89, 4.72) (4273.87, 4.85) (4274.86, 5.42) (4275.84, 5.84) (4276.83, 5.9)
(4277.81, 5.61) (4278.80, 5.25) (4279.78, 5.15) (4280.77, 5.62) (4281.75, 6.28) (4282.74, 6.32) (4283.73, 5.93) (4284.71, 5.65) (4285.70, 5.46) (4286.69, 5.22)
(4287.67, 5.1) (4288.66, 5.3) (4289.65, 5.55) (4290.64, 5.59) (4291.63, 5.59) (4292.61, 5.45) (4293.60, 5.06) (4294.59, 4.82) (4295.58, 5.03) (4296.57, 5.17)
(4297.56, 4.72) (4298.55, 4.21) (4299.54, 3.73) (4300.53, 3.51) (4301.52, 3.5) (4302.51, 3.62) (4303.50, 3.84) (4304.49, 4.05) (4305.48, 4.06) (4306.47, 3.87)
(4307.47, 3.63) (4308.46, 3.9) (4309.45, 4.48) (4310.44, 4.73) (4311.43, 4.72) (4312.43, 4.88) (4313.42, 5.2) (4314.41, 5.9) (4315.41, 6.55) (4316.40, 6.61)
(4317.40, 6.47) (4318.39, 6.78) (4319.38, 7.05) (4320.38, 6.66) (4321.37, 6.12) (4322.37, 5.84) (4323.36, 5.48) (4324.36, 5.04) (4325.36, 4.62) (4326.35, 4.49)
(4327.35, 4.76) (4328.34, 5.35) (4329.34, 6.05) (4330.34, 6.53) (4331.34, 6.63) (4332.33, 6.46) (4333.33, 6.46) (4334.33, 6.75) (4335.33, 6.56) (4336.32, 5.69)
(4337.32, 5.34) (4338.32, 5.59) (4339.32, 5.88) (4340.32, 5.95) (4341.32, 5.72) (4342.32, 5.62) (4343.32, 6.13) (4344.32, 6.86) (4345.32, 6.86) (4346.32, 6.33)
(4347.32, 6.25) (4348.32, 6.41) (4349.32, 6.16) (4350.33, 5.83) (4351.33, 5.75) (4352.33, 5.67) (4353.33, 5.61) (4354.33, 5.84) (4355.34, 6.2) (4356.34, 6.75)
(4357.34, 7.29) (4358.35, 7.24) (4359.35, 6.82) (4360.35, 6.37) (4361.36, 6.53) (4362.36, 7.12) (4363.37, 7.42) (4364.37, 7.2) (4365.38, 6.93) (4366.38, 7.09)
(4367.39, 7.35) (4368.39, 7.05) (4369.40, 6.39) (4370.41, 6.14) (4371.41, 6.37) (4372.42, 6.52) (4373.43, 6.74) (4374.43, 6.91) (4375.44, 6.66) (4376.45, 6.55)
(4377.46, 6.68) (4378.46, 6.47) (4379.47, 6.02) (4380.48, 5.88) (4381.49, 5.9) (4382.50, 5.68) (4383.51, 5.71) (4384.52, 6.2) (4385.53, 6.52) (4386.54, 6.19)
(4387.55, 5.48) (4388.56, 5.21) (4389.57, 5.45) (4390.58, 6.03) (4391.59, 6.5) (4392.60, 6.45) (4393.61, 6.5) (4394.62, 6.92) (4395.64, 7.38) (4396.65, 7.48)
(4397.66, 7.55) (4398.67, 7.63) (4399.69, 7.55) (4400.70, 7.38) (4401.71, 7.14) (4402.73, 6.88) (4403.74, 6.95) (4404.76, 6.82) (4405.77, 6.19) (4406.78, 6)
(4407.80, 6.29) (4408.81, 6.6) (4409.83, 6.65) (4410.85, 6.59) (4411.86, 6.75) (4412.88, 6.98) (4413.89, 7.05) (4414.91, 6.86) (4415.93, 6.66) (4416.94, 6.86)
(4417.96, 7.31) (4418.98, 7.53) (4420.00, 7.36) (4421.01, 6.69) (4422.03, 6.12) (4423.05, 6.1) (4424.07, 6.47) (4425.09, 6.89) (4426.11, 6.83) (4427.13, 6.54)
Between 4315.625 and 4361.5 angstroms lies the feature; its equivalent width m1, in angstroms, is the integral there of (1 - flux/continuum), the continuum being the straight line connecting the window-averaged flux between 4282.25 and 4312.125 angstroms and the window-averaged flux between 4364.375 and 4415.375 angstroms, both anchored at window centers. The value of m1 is -4.7 angstroms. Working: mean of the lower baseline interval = 4.73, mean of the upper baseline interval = 6.59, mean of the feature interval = 6.12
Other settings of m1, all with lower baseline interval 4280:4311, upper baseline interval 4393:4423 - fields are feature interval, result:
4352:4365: -1.4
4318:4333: -1.4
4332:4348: -1.5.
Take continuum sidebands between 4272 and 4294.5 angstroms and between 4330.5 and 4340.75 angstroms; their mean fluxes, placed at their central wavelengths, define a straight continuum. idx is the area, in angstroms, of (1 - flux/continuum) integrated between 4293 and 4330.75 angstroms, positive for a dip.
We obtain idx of 5.3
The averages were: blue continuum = 5.48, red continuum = 6.15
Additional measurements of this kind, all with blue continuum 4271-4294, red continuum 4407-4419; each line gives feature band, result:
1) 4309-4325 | 0.1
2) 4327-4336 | -0.3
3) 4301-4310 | 2.9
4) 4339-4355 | 0.2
